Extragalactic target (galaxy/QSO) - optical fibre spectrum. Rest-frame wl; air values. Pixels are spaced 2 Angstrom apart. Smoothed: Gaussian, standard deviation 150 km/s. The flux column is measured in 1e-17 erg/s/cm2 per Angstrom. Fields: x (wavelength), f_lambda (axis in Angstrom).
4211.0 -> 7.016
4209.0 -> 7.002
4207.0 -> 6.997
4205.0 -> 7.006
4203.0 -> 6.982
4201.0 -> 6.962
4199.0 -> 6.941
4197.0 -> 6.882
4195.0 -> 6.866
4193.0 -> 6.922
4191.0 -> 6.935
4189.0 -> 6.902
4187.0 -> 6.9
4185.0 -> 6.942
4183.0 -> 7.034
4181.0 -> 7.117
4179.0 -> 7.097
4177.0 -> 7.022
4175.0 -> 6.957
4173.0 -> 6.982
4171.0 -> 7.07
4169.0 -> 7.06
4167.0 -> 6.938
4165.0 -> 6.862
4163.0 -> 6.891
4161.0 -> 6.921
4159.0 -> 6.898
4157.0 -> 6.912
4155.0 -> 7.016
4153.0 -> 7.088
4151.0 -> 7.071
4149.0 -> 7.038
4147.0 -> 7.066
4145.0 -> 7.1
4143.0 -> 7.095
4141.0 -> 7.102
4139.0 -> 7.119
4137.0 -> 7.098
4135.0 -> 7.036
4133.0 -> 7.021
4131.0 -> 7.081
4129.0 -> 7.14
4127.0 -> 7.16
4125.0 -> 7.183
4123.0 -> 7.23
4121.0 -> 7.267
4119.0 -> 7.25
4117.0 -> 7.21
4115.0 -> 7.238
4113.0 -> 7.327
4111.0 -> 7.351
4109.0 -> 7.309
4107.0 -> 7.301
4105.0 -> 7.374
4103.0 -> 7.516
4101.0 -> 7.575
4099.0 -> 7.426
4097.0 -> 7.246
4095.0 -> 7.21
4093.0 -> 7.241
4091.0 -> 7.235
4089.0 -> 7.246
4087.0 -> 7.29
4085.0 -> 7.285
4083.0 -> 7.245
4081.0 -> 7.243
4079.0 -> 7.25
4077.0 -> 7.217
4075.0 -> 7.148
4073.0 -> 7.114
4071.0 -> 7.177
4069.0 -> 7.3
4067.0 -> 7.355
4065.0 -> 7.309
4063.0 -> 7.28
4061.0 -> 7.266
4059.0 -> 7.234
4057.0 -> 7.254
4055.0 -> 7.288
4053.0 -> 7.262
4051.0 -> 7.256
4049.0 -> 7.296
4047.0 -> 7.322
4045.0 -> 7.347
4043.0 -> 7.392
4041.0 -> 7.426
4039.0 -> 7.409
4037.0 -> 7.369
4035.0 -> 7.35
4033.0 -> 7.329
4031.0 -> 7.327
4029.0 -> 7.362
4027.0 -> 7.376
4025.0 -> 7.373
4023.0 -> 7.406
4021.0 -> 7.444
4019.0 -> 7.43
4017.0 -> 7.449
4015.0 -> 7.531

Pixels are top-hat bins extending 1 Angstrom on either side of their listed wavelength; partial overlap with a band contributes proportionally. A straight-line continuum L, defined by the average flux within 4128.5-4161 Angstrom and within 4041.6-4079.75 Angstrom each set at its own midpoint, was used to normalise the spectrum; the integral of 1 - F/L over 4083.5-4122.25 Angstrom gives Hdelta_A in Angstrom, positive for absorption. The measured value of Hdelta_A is -0.8 Angstrom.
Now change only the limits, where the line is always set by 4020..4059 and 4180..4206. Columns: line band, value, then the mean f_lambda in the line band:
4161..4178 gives 0.1 Angstrom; 6.97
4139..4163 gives 0.1 Angstrom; 7.03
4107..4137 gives -0.3 Angstrom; 7.2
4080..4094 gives -0.1 Angstrom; 7.26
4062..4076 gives 0.1 Angstrom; 7.24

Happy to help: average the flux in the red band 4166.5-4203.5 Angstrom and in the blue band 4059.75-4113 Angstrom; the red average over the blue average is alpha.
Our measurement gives 0.96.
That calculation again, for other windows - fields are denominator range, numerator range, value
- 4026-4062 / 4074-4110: 1.00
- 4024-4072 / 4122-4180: 0.96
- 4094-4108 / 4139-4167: 0.95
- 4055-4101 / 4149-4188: 0.96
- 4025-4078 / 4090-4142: 0.99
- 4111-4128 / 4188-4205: 0.96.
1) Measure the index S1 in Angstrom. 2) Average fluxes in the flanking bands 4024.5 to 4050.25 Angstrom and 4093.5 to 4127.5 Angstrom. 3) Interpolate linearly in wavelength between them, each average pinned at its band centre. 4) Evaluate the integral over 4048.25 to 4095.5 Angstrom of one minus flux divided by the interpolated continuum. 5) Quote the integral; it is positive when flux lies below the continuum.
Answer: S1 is 0.5 Angstrom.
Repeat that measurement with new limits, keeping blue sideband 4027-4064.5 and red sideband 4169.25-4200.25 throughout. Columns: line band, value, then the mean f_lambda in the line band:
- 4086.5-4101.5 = -0.21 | 7.3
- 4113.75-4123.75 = -0.14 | 7.24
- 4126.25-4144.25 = 0.01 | 7.09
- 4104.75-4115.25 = -0.23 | 7.32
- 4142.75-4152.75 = -0.01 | 7.07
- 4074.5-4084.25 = 0.02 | 7.23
